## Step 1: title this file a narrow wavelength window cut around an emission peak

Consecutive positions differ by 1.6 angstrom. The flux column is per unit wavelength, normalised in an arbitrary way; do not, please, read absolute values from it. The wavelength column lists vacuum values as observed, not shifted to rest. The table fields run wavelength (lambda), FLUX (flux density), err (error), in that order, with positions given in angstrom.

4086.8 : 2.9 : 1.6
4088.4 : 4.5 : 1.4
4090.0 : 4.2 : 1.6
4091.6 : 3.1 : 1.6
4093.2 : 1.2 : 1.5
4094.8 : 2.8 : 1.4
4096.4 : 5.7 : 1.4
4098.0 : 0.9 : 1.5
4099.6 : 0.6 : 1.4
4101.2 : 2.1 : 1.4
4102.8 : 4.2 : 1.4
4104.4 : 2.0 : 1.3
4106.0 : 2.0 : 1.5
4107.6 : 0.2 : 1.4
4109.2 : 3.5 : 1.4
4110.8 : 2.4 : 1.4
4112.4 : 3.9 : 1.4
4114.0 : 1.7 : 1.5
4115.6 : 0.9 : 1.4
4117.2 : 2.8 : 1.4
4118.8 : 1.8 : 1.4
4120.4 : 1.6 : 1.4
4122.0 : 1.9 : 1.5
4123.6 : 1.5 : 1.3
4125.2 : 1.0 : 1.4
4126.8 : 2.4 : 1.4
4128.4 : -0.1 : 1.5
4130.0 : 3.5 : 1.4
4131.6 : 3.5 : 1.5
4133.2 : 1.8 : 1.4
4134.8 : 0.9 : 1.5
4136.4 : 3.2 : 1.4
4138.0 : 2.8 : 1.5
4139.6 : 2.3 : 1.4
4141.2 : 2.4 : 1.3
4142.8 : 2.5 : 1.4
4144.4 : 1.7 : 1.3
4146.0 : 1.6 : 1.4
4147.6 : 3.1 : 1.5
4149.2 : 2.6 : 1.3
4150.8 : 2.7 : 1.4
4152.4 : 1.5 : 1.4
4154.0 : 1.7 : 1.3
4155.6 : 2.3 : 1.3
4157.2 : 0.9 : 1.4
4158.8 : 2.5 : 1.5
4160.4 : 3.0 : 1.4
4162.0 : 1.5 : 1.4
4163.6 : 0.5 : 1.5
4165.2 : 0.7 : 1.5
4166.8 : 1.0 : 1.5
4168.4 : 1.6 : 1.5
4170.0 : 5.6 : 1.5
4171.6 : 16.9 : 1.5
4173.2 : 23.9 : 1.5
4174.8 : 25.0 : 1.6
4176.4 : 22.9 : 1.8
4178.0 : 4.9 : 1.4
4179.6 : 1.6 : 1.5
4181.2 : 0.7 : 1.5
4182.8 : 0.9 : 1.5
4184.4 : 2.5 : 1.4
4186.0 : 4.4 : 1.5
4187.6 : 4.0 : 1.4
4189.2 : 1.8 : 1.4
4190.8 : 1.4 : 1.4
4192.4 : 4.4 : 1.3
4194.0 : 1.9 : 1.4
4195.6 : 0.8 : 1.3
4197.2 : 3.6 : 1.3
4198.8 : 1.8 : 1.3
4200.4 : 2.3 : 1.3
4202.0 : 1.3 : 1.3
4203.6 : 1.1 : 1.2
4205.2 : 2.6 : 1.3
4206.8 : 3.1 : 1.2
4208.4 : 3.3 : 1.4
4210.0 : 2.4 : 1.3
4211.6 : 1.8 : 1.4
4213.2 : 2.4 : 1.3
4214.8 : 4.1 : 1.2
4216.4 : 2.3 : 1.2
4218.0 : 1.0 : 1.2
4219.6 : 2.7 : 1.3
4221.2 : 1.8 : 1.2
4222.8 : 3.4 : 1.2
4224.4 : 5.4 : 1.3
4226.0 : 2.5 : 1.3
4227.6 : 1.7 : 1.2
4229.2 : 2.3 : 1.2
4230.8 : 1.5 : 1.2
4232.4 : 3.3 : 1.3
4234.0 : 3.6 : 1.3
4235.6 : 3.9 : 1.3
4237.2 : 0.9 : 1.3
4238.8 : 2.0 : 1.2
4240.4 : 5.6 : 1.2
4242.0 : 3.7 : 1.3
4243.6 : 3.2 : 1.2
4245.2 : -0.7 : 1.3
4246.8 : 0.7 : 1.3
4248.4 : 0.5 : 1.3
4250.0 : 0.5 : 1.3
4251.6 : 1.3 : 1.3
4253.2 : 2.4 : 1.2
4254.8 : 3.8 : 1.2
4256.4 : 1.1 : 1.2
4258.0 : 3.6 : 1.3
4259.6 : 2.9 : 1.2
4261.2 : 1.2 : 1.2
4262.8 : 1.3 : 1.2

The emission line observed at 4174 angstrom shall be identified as [O II]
